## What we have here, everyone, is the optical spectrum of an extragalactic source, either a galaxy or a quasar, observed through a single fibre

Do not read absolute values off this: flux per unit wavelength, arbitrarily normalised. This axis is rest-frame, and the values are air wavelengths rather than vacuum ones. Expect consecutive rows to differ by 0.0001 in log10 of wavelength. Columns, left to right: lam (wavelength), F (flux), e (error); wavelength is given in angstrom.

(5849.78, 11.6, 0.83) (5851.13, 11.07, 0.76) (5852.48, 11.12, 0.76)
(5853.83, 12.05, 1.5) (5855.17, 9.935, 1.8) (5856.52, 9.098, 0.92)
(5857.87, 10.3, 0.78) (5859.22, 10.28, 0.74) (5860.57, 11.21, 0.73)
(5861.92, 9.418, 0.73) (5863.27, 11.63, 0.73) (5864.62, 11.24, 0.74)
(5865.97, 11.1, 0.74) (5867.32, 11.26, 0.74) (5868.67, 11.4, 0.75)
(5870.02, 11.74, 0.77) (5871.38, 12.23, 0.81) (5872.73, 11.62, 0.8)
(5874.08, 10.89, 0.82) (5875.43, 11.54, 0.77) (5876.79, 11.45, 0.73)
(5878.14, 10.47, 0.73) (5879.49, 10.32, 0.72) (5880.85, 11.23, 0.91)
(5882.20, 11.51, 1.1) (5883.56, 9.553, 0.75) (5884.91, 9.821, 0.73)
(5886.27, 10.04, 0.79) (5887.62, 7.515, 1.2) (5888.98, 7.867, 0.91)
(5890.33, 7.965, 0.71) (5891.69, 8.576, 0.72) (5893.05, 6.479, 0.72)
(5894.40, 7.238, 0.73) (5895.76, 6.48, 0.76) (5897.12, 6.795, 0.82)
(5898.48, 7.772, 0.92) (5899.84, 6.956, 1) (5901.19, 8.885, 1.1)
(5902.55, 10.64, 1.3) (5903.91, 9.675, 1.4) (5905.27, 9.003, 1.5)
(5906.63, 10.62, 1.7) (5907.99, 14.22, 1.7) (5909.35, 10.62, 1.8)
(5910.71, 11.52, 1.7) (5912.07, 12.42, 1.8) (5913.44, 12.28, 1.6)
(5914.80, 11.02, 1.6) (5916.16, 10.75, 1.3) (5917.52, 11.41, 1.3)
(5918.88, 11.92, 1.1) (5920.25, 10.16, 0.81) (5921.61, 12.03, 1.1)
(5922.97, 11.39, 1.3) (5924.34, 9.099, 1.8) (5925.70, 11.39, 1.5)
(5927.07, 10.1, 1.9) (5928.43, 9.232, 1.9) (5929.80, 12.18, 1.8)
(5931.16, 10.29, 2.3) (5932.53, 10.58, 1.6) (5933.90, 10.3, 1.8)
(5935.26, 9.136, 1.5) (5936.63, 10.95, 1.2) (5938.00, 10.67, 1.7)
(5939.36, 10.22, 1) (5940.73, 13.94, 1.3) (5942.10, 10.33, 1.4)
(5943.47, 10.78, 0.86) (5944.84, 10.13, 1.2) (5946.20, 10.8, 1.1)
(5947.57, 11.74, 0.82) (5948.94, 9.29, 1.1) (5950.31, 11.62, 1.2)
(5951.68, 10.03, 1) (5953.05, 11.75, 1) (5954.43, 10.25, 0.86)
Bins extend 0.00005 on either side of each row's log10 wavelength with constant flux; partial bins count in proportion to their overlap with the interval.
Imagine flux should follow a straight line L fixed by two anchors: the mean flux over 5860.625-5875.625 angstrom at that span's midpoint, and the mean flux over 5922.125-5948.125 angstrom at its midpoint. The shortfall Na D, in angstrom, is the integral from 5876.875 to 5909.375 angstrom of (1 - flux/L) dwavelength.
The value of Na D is 5.5 angstrom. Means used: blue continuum 11.3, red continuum 10.7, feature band 9.19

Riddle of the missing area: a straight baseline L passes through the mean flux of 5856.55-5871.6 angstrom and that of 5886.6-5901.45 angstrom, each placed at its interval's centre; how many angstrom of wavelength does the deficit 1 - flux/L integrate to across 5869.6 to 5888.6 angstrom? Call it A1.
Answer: -2.9 angstrom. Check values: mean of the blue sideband 10.9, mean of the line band 10.6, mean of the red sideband 7.53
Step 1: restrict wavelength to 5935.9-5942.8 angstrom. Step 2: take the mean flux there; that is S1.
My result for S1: 11.2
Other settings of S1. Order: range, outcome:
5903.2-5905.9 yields 9.36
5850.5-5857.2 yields 10.7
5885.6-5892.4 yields 8.38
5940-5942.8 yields 12.1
